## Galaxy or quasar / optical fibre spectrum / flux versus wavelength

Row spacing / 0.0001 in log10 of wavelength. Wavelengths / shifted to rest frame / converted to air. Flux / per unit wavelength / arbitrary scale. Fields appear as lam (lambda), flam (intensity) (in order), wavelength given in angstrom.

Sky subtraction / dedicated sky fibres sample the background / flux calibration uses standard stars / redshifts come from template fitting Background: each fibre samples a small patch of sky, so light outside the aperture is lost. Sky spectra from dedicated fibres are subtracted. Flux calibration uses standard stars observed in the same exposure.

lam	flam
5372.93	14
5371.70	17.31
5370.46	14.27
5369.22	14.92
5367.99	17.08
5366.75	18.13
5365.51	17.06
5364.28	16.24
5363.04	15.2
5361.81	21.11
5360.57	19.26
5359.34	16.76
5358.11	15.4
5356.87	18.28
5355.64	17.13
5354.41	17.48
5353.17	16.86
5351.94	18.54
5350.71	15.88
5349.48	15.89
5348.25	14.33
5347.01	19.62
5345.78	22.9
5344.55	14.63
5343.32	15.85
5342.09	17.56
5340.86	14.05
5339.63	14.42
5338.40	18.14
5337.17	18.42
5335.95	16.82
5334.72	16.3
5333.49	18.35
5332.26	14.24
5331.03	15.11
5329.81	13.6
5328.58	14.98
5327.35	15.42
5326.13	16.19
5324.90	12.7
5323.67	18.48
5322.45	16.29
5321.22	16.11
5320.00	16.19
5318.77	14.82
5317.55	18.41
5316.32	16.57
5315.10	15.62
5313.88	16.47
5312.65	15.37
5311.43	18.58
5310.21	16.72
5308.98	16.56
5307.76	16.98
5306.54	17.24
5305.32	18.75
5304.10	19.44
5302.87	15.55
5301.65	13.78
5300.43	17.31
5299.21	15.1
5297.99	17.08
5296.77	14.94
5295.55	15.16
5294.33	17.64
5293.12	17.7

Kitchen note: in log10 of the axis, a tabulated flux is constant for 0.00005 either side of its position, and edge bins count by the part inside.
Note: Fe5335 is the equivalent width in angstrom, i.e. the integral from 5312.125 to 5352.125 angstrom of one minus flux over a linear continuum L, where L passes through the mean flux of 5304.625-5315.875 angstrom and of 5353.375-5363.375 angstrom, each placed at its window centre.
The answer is 2.2 angstrom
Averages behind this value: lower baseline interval 16.9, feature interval 16.3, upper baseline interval 17.6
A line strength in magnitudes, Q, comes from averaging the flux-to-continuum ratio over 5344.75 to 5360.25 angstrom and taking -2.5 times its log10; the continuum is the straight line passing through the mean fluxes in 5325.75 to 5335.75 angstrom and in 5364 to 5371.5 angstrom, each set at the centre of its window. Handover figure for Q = -0.09 mag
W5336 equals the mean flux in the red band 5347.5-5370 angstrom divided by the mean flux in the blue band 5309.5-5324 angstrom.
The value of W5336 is 1.02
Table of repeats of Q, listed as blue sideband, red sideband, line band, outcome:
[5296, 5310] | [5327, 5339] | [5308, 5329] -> 0.01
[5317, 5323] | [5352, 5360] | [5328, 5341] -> 0.05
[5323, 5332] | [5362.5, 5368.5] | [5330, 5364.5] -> -0.06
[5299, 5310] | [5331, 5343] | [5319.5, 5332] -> 0.07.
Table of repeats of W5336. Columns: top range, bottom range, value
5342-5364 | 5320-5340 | 1.08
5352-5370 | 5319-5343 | 1.08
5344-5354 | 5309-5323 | 1.05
